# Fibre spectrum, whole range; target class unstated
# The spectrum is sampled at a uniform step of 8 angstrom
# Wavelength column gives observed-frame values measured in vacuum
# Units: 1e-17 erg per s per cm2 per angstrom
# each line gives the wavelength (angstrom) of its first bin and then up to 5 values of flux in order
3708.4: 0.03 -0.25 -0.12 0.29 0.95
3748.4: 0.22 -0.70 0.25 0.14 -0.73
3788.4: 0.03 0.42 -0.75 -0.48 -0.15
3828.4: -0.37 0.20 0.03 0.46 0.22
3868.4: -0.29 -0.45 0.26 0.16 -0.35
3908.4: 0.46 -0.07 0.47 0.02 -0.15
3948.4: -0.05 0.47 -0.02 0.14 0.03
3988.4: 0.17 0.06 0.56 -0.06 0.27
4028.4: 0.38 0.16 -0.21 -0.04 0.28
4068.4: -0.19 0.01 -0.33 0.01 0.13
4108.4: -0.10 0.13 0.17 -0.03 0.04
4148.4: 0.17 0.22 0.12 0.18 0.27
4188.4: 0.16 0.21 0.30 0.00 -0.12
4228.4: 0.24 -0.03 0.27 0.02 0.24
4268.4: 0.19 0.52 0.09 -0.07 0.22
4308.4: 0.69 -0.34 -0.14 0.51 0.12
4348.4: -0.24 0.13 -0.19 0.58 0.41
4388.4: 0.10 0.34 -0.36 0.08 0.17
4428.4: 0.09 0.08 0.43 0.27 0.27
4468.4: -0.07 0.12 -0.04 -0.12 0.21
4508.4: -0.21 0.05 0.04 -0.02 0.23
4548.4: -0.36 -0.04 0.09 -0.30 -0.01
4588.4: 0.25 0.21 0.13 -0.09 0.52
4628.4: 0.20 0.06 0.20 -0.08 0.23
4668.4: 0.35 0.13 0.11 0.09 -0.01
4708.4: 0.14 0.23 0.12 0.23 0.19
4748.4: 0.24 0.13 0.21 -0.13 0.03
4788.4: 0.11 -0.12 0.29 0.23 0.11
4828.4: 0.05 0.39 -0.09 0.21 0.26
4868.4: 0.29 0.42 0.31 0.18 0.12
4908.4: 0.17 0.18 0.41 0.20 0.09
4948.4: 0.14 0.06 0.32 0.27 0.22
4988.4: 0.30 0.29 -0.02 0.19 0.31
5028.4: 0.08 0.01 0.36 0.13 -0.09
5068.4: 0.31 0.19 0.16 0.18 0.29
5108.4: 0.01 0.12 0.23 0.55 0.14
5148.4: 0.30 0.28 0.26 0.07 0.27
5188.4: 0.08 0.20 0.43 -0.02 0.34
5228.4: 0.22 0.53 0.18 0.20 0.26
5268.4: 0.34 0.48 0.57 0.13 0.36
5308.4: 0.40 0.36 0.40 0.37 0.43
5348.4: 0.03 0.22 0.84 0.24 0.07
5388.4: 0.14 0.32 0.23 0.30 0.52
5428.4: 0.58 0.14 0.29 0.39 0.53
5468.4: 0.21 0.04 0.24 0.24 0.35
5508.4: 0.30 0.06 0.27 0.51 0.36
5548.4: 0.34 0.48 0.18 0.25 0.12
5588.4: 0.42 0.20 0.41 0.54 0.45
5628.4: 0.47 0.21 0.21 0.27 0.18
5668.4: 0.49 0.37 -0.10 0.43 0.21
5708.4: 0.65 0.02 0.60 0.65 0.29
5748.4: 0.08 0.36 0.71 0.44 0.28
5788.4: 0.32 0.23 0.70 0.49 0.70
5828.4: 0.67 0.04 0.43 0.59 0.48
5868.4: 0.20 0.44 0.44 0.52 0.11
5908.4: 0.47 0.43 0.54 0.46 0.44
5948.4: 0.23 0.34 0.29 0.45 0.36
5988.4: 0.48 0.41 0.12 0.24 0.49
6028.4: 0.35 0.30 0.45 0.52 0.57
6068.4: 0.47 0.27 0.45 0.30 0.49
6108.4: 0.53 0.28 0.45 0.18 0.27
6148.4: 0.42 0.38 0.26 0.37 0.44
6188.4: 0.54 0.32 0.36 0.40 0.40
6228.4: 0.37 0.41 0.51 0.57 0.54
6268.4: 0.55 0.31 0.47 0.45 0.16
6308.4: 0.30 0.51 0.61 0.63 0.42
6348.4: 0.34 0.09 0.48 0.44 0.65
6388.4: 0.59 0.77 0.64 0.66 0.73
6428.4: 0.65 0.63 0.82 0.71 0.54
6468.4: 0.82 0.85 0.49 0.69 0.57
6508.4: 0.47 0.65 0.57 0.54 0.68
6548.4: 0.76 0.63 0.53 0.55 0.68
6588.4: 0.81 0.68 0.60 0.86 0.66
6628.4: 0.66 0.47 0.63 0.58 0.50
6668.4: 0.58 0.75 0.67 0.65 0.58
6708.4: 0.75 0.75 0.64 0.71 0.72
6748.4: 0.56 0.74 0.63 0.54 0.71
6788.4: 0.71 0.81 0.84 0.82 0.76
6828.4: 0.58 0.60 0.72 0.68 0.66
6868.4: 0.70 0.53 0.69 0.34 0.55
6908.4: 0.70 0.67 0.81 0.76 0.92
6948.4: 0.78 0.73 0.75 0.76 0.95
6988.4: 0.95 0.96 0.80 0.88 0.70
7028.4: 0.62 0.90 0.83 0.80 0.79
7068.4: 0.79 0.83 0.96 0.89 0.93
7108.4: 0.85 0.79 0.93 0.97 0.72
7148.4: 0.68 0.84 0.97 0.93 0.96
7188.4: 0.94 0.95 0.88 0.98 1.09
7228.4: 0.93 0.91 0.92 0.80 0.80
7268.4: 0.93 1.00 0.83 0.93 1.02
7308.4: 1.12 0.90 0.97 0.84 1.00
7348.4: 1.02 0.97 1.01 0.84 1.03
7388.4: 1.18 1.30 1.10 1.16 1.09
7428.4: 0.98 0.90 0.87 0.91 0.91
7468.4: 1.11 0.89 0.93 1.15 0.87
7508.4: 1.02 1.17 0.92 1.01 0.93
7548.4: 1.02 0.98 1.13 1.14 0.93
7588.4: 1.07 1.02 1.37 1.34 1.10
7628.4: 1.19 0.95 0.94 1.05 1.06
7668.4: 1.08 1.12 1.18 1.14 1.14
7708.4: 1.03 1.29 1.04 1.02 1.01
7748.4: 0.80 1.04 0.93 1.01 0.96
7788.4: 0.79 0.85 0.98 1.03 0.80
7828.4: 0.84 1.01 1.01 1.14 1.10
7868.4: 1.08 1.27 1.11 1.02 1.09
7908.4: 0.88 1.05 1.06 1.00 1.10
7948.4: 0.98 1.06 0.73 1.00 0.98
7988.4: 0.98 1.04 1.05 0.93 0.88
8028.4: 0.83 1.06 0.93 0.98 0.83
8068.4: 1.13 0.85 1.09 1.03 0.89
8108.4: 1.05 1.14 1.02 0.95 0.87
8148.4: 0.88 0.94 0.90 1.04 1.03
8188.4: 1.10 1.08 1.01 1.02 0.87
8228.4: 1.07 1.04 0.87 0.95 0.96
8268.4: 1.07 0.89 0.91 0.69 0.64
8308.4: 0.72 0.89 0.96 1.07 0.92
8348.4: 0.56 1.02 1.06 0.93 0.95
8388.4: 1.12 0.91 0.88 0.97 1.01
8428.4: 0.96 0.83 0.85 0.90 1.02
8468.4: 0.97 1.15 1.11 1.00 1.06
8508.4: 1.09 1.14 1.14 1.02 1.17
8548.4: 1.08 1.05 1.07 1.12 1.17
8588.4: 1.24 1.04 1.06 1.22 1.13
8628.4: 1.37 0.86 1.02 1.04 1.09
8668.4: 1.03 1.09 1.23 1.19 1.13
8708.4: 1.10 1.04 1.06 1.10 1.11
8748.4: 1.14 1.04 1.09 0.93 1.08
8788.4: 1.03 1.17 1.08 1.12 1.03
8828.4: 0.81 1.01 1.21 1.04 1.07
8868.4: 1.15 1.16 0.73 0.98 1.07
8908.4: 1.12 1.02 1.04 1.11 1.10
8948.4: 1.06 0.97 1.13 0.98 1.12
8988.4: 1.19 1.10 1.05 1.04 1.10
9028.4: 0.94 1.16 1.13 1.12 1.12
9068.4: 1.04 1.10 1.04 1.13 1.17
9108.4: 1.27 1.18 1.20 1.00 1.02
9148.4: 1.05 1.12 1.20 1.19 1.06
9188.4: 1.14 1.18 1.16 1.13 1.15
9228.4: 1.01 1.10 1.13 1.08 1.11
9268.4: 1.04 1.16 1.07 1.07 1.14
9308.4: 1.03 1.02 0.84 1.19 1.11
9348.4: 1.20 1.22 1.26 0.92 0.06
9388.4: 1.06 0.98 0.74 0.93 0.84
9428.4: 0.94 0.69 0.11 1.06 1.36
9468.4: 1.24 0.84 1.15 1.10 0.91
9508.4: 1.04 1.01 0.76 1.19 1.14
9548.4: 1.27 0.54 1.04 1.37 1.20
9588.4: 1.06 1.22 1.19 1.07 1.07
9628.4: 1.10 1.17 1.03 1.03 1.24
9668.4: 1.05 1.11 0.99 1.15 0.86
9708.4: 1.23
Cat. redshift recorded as 0.60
